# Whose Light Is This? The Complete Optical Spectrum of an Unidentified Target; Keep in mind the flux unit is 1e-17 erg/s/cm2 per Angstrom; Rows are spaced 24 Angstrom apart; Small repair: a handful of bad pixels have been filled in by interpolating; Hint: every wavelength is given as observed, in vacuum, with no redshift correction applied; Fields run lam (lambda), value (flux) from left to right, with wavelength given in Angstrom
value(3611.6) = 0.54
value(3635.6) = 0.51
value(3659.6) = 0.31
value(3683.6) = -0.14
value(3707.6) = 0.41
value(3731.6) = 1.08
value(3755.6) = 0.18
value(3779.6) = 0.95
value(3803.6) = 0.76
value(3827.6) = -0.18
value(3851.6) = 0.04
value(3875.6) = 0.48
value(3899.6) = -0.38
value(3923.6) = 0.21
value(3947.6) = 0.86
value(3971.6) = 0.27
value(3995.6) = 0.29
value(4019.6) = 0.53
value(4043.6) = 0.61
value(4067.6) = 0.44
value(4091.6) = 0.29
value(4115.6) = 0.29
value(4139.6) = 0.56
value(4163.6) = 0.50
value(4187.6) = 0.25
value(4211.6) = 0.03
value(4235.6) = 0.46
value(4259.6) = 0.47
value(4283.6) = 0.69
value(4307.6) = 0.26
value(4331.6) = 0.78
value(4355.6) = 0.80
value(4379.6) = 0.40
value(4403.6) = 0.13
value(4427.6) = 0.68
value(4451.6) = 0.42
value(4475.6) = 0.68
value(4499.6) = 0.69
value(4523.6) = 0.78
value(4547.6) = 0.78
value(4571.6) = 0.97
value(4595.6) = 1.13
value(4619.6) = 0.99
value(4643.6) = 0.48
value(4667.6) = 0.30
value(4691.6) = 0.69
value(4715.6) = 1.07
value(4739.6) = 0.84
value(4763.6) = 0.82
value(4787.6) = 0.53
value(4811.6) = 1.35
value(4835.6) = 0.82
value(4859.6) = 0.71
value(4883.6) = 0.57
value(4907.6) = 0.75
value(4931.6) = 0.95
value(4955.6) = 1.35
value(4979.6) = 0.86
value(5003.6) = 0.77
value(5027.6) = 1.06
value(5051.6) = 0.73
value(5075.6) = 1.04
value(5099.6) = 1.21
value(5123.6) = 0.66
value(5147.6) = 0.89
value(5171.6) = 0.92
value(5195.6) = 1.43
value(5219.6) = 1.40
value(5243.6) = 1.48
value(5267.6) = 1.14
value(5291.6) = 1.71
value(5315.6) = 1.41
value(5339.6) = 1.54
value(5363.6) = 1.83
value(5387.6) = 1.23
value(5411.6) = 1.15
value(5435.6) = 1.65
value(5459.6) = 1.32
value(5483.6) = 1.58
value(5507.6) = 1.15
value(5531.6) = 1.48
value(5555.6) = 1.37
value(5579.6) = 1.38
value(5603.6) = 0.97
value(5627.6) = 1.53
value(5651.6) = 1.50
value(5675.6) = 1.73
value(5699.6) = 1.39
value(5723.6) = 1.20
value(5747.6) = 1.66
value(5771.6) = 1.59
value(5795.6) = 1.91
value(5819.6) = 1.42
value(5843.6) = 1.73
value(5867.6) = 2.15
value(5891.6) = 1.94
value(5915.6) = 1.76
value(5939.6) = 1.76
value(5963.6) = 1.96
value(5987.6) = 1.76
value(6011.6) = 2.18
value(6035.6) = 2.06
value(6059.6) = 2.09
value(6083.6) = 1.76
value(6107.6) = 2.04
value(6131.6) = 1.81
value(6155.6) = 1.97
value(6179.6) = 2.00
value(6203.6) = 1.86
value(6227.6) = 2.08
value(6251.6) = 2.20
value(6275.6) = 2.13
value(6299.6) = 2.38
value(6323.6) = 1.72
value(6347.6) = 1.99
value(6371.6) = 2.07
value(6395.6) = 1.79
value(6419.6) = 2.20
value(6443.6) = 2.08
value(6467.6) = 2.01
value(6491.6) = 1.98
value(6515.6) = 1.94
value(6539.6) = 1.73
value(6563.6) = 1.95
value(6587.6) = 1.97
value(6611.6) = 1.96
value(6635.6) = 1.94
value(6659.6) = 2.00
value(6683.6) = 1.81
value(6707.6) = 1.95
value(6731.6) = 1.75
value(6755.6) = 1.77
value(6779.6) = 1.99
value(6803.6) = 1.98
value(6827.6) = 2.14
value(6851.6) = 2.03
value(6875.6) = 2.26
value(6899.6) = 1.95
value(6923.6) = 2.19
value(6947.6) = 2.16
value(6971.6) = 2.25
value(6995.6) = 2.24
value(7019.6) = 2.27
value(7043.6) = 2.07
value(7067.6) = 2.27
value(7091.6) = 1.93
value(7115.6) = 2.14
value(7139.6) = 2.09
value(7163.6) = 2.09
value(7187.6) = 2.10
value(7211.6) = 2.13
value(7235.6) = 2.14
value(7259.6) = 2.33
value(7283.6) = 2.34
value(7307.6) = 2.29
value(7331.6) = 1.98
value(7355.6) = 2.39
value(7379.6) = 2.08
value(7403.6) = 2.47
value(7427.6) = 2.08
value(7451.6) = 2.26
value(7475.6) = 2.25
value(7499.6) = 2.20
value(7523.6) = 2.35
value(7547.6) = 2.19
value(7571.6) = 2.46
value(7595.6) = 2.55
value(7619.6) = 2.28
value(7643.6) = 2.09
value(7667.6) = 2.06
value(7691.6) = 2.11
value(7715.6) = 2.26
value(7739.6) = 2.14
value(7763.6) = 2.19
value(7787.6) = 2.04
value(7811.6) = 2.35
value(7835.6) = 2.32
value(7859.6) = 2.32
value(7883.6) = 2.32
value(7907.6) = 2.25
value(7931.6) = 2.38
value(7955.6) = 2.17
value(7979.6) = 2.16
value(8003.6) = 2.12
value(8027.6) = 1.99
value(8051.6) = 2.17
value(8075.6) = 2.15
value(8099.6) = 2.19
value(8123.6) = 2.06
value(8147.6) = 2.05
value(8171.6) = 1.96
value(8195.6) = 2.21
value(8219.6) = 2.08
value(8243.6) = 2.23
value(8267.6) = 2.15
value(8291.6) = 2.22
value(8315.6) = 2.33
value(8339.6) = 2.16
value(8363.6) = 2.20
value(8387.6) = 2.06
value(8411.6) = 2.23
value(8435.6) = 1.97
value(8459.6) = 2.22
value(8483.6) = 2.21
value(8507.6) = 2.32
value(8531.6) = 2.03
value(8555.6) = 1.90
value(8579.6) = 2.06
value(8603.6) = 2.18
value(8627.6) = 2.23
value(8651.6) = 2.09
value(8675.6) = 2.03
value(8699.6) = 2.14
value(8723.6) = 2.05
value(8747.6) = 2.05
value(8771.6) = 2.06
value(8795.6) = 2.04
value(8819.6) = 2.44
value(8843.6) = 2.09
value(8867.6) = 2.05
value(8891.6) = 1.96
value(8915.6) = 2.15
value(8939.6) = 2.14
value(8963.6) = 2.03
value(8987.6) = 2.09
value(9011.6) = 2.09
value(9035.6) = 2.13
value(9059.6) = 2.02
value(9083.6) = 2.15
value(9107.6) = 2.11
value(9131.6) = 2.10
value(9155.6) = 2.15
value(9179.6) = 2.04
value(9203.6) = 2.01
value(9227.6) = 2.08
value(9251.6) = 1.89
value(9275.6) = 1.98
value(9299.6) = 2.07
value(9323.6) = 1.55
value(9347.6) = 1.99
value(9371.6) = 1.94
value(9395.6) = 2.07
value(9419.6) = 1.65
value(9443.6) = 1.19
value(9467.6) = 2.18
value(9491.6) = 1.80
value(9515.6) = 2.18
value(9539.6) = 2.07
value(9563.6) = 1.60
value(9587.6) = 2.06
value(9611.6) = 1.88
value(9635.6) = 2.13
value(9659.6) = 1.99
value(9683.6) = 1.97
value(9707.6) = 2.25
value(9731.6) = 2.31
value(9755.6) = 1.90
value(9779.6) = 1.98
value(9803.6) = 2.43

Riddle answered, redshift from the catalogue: 0.30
